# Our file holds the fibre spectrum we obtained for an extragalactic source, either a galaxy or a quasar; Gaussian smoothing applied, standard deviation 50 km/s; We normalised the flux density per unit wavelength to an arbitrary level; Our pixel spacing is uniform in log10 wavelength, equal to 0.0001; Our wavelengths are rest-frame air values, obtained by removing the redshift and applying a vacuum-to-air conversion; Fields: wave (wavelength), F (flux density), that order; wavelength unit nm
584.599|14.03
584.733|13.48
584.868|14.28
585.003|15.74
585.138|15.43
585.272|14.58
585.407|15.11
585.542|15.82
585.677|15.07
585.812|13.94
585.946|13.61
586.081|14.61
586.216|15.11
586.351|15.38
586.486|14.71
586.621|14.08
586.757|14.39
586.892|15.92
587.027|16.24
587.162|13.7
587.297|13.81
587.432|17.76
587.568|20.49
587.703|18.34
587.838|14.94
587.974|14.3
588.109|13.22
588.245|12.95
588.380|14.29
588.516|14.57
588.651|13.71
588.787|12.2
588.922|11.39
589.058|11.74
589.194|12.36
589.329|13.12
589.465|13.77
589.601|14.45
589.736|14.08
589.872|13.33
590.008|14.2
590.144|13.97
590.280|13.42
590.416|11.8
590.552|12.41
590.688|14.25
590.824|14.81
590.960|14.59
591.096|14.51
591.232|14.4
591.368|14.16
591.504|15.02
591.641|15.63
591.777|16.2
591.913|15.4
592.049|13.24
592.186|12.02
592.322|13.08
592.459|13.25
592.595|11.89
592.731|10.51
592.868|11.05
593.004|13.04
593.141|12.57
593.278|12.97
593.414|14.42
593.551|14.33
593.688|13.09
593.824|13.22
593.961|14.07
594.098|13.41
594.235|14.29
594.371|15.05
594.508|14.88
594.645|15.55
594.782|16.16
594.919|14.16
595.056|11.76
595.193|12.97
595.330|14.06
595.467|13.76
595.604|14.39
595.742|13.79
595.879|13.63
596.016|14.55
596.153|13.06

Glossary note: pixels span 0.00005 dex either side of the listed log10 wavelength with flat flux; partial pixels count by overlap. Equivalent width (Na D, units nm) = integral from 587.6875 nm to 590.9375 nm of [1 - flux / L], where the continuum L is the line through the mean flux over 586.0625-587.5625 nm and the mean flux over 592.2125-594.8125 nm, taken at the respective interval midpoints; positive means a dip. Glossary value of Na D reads 0.23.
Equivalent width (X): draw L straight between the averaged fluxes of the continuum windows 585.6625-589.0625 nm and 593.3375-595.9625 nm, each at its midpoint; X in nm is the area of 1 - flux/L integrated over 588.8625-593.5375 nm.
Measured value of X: 0.29 nm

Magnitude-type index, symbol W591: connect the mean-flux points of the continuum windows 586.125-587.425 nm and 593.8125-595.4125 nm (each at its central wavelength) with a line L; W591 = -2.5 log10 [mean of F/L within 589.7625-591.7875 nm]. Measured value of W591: 0.03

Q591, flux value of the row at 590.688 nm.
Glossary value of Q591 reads 14.25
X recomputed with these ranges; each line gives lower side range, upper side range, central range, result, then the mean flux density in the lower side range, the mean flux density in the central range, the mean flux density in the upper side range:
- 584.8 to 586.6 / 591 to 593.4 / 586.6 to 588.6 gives -0.11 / 14.9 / 15.3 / 13.5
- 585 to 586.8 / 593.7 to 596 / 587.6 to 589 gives 0.04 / 14.8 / 14.1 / 14.1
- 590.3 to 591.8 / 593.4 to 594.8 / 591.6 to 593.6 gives 0.14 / 14.3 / 13.3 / 14.3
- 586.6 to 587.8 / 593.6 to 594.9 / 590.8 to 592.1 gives 0.02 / 16.1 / 14.8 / 14.4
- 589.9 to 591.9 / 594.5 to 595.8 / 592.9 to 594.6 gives 0.05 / 14.3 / 13.7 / 14.1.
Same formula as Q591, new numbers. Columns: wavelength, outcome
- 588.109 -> 13.22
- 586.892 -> 15.92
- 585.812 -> 13.94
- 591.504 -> 15.02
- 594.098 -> 13.41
